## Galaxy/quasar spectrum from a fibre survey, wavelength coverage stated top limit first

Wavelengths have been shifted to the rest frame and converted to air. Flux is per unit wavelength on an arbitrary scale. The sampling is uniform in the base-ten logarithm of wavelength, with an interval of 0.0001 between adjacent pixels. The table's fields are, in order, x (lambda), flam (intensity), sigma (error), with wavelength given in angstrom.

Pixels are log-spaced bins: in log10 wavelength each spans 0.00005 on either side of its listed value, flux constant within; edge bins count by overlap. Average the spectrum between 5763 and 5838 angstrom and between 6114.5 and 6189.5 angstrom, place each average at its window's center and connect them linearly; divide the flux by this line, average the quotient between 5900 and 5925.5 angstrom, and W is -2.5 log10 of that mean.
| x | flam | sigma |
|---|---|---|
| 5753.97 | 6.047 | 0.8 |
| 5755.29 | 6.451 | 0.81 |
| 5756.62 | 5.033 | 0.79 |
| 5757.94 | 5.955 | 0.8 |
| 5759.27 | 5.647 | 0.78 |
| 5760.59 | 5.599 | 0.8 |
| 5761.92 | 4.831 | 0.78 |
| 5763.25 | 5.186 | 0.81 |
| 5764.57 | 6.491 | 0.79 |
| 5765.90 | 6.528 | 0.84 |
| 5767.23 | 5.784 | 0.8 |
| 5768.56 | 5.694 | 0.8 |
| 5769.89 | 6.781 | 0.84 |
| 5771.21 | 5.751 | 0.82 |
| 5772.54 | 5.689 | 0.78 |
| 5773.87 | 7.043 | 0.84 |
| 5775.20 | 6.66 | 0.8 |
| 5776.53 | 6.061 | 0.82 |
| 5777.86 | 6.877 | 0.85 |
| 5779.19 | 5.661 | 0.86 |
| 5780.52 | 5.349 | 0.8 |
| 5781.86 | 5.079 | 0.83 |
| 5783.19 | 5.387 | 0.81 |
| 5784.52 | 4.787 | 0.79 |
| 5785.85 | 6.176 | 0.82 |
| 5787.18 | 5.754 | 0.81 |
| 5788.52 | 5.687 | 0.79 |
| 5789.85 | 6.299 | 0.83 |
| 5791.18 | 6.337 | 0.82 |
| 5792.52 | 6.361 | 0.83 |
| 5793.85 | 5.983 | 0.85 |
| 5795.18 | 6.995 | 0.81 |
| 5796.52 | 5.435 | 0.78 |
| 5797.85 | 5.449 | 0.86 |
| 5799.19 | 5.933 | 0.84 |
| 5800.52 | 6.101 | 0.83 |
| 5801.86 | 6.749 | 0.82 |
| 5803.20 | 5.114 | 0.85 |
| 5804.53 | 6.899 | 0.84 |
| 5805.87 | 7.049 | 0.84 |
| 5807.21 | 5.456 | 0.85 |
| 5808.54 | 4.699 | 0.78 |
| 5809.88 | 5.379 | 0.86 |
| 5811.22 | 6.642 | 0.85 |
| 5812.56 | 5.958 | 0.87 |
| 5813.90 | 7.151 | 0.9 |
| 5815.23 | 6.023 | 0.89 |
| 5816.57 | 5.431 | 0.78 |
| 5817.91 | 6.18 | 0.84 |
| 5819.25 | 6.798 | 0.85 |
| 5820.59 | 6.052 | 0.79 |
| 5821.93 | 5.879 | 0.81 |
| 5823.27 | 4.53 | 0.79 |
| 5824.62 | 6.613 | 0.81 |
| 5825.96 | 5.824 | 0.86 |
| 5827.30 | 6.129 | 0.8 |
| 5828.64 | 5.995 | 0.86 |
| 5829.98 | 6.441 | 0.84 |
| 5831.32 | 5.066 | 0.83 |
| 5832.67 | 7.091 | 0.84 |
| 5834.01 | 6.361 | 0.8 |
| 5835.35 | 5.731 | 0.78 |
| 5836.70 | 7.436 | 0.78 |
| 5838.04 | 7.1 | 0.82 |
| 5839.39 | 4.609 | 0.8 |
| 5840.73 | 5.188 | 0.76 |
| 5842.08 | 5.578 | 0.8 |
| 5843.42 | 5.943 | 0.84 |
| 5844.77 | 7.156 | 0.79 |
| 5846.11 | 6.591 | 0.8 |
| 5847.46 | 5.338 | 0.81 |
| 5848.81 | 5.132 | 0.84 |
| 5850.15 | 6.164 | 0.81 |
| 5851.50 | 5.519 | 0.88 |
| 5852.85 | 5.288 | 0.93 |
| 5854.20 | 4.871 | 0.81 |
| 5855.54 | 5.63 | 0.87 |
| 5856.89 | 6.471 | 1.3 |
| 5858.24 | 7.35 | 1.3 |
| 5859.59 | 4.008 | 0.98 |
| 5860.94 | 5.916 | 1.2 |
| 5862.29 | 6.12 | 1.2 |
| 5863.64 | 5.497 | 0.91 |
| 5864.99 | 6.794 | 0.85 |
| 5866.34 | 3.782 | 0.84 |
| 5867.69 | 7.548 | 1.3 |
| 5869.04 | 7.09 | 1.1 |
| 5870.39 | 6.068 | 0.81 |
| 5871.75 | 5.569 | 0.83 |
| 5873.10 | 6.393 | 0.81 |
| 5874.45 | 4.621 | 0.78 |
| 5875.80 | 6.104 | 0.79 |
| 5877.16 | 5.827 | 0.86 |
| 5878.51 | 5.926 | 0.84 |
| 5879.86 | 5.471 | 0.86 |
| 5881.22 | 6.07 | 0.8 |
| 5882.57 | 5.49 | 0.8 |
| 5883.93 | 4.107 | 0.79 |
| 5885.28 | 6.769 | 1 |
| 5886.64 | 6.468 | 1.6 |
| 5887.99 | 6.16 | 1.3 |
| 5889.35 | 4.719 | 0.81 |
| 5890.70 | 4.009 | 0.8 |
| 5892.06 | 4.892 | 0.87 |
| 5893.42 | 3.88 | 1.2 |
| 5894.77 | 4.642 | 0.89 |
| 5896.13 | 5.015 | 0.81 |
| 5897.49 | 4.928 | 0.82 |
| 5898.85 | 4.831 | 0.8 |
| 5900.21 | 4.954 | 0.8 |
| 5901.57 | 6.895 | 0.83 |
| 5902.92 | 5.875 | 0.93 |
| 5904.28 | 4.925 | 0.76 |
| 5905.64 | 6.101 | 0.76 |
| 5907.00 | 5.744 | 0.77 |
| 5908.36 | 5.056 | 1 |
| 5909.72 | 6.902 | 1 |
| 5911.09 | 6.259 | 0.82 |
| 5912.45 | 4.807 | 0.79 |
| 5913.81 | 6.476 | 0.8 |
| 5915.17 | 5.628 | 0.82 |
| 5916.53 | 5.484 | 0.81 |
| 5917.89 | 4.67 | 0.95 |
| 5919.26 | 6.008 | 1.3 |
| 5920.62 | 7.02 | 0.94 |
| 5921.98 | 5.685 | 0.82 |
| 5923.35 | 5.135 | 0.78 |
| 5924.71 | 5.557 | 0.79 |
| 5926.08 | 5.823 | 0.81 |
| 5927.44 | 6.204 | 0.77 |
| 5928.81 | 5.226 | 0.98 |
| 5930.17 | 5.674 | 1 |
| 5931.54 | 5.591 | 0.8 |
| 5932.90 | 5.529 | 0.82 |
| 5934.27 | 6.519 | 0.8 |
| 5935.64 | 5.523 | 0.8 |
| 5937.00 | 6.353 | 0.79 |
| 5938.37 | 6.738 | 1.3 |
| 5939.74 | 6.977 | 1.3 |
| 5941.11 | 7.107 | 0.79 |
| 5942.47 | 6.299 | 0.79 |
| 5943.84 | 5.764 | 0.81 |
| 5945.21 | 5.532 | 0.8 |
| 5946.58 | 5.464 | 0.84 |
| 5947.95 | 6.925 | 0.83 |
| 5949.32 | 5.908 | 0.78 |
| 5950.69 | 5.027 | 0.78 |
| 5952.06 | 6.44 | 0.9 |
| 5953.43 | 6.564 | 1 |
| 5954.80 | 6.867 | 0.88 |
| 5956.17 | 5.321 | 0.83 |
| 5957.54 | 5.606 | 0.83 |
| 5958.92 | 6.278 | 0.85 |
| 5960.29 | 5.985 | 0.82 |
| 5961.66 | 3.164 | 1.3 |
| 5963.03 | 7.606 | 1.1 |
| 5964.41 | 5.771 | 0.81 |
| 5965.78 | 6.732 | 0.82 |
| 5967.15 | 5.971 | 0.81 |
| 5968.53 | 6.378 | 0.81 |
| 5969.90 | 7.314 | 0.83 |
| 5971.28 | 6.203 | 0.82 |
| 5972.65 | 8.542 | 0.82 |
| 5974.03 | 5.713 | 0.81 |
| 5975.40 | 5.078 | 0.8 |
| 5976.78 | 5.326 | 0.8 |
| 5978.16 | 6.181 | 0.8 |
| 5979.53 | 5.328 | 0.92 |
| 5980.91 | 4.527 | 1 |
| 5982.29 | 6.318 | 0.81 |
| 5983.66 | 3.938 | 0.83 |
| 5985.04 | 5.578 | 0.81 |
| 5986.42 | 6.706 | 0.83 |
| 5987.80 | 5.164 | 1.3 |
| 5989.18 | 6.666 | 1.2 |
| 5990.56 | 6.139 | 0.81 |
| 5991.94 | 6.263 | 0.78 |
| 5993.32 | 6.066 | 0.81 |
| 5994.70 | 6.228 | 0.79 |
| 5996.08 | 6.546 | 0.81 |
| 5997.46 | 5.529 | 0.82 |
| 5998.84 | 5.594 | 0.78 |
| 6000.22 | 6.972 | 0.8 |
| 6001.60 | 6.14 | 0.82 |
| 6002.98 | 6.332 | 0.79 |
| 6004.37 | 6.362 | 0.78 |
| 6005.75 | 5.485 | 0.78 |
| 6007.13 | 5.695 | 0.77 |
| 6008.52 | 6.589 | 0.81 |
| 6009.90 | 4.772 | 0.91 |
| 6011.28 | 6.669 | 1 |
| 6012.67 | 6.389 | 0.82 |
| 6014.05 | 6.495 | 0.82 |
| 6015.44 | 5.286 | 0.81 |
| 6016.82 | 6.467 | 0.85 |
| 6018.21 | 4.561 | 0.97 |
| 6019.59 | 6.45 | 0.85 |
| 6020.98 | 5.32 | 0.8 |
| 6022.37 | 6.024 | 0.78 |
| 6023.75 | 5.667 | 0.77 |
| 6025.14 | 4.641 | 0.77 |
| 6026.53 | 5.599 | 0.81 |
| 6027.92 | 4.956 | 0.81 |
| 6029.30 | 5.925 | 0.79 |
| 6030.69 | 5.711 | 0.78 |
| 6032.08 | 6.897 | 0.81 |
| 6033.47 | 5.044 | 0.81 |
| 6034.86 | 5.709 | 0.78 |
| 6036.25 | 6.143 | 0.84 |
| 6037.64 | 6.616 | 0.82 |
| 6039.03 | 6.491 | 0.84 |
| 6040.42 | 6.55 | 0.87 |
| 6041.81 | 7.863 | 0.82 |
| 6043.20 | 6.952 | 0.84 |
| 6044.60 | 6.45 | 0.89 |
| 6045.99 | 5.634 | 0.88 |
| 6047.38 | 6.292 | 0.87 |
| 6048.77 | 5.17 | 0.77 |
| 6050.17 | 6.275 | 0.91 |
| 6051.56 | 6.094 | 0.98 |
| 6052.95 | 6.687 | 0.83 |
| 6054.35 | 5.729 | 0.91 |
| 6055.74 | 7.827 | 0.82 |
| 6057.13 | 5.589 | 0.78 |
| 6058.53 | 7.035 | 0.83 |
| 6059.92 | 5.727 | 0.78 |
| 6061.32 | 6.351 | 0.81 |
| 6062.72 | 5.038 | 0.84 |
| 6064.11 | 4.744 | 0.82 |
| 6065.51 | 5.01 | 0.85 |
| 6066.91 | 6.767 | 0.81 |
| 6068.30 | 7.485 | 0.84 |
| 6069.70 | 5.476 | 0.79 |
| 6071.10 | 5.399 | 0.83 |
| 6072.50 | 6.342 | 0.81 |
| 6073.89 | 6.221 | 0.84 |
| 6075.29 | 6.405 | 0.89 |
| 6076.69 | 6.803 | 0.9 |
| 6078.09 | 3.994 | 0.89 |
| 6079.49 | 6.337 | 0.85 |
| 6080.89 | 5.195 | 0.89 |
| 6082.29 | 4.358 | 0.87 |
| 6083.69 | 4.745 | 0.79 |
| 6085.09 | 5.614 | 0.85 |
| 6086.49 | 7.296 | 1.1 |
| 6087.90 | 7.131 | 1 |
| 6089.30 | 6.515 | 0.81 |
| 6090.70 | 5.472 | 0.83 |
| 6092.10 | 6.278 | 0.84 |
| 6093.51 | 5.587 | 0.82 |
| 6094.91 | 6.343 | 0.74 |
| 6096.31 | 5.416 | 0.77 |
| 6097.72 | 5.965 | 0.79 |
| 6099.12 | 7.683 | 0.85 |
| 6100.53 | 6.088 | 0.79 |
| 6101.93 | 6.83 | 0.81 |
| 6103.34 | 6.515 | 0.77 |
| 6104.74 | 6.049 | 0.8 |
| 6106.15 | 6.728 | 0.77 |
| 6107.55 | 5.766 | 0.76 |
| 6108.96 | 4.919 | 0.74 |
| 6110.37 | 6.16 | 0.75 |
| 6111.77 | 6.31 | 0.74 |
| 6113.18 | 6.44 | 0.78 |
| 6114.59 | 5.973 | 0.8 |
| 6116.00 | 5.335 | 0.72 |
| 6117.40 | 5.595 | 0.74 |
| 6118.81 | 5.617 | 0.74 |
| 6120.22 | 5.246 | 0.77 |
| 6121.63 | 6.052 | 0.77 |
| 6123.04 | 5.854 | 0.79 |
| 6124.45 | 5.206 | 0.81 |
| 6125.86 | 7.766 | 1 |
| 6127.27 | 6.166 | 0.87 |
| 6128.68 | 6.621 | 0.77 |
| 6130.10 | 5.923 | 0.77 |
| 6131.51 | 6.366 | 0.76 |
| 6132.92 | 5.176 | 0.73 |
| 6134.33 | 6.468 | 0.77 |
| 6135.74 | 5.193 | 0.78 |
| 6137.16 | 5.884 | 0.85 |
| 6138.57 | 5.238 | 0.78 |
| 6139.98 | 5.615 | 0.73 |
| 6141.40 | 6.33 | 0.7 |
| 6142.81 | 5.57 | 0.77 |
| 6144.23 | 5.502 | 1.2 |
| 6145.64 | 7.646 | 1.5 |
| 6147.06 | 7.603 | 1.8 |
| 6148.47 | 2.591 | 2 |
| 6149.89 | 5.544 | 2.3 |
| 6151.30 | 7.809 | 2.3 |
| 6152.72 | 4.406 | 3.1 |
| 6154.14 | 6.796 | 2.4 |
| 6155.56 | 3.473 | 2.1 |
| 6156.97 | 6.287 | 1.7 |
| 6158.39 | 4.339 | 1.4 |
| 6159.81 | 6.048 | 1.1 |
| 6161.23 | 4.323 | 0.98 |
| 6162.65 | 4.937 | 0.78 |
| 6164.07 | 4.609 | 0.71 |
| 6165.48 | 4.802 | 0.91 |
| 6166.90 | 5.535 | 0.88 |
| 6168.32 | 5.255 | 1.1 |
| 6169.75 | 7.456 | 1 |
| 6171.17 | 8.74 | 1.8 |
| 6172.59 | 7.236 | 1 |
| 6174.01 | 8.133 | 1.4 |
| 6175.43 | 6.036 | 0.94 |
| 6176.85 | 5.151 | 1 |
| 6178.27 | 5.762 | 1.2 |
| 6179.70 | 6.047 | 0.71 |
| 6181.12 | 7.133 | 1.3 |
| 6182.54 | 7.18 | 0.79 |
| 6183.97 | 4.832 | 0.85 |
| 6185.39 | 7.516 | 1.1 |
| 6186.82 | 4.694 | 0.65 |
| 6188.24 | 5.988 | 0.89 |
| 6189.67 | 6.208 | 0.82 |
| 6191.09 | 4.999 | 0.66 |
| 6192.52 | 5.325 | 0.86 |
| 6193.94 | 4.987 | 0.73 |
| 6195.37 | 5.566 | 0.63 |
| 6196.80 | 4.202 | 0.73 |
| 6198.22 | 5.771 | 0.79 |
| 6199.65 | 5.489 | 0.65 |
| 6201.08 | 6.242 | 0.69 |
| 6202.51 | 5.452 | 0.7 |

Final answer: 0.04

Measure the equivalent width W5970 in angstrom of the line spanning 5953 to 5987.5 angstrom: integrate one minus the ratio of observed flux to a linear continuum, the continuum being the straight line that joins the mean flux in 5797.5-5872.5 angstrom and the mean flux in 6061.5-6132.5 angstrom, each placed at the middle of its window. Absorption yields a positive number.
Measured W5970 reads 0.2 angstrom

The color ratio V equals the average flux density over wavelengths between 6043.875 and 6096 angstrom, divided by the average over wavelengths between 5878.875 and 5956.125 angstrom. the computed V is 1.04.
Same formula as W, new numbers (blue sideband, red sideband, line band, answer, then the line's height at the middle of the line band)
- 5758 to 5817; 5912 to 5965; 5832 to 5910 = 0.041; 5.93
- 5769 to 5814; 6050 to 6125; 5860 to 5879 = 0.015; 6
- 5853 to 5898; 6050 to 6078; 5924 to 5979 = -0.051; 5.79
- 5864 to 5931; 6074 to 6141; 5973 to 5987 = 0.042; 5.75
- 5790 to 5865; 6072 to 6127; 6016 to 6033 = 0.061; 6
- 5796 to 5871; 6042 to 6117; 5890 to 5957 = 0.051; 6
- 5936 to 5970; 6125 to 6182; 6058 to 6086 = 0.049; 6.02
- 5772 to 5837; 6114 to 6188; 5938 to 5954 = -0.043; 5.98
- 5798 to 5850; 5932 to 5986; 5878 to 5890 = 0.063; 6.02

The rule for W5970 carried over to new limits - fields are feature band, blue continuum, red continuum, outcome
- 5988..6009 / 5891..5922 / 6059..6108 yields -1.4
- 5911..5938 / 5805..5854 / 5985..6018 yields 1.2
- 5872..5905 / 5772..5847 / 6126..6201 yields 3.4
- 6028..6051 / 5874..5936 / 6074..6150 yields -1.5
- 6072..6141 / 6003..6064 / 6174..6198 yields -0.7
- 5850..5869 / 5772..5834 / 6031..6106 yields 0.7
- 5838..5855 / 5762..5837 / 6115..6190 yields 0.9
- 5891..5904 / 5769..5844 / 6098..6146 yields 2.1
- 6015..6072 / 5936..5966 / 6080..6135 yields 0.5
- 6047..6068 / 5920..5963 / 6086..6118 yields 0.3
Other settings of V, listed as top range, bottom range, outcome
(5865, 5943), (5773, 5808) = 0.95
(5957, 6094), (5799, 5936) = 1.03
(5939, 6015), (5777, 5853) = 1.01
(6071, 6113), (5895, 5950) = 1.04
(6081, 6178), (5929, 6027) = 0.99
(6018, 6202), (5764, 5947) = 1.01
